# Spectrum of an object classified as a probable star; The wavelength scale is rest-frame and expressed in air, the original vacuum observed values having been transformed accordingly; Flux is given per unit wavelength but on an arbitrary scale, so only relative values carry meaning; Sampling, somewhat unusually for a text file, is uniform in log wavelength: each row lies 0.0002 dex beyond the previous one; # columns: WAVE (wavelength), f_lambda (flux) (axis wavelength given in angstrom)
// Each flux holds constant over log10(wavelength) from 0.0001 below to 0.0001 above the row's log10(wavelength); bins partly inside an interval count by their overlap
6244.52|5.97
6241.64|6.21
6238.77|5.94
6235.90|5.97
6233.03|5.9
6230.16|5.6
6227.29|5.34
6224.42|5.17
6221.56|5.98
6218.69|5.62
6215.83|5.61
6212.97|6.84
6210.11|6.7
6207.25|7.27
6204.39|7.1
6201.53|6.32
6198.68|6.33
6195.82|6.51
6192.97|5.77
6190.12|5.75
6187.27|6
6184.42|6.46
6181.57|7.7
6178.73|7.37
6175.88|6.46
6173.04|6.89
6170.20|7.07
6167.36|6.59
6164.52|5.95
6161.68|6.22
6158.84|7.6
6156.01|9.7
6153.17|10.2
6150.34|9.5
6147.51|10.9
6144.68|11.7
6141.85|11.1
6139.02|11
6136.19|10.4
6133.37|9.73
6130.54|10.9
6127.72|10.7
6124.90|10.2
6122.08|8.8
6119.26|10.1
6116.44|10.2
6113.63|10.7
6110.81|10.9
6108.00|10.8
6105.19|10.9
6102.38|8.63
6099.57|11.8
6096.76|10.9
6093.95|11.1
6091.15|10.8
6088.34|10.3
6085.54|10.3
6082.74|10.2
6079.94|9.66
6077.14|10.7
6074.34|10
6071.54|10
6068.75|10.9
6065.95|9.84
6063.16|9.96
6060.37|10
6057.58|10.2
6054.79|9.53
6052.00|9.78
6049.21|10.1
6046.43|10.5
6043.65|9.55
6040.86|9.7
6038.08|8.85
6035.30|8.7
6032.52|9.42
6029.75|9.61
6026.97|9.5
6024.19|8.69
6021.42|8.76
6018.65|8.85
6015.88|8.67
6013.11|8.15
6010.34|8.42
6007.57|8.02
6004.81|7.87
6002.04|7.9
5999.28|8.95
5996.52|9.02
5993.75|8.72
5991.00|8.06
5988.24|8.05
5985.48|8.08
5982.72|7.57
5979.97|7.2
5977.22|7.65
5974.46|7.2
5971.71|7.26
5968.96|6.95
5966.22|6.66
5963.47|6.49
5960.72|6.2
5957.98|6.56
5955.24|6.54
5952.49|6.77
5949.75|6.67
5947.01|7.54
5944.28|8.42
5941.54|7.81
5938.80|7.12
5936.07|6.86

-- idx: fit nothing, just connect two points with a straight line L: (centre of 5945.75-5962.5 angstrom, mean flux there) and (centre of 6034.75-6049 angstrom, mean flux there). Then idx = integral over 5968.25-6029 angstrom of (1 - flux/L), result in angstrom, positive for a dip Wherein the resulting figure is -0.3 angstrom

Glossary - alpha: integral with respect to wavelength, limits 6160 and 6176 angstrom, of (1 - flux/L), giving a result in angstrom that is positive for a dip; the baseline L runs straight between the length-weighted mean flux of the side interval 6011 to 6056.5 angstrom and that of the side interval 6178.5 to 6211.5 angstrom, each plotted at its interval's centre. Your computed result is 1.1 angstrom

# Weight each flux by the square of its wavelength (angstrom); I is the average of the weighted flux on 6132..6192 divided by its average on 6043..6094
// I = 0.8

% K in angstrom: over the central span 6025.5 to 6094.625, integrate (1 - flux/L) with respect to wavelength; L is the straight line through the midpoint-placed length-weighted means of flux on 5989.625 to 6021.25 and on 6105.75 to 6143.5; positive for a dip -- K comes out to -4.4 angstrom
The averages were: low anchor 8.44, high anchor 10.4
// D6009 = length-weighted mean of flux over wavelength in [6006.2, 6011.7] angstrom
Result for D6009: 8.22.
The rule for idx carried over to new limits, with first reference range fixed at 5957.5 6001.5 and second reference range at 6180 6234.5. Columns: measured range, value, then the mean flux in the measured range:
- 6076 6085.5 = -4.40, 10.2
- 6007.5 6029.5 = -4.16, 8.72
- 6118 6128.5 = -5.00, 9.9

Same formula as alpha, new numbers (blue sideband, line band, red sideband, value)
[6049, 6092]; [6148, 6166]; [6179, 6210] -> -1.5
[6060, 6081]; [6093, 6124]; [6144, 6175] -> -3.6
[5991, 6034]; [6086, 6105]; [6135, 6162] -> -2.3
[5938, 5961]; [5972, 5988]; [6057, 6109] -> 0.6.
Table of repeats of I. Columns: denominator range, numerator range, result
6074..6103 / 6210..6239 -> 0.58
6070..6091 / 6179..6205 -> 0.66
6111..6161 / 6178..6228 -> 0.64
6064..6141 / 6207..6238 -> 0.60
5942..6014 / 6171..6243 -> 0.89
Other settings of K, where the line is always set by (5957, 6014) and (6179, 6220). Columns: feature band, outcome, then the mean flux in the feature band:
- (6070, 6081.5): -4.73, 10.1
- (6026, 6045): -4.99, 9.33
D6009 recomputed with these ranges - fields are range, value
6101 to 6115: 10.4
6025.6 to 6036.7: 9.31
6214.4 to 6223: 5.74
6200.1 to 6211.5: 6.85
